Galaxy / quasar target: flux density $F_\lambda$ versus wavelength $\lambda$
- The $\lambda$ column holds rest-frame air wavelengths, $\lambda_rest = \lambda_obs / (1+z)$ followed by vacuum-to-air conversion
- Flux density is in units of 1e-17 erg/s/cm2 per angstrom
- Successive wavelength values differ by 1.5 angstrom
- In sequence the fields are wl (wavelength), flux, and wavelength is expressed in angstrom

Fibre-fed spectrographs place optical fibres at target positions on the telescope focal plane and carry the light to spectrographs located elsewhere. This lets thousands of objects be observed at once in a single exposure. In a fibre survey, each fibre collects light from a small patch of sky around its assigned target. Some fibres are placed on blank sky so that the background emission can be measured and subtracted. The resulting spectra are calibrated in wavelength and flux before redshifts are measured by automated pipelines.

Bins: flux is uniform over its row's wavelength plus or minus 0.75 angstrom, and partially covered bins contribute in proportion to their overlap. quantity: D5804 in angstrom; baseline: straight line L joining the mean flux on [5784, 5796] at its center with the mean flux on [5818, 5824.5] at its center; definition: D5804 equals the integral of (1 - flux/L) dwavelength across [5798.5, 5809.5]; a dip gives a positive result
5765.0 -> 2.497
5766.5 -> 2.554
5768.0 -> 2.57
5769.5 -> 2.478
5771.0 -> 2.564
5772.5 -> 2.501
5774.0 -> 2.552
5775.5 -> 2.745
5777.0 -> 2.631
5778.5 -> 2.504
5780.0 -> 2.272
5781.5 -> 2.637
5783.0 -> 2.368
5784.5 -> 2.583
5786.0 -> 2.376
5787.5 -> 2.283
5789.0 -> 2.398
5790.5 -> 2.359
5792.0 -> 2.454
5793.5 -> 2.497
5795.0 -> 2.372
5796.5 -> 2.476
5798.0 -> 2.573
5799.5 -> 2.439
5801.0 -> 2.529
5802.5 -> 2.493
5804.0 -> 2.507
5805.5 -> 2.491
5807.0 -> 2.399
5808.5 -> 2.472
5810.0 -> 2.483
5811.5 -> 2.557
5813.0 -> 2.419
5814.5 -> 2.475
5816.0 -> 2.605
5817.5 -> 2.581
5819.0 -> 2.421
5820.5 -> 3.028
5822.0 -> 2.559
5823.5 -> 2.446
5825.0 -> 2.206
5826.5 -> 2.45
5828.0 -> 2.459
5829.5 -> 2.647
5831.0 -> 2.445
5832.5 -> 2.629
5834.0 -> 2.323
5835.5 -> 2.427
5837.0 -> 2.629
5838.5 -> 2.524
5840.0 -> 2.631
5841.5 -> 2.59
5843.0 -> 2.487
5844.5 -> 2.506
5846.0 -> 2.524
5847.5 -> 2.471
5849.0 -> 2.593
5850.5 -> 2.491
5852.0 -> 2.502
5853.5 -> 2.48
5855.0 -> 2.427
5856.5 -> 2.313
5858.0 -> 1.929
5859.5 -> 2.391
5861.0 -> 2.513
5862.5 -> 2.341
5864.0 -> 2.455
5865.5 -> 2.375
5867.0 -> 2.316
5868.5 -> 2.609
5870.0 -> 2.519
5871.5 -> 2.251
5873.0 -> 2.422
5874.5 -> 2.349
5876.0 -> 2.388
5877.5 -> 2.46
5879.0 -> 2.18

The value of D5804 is 0.1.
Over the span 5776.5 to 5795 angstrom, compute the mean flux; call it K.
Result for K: 2.44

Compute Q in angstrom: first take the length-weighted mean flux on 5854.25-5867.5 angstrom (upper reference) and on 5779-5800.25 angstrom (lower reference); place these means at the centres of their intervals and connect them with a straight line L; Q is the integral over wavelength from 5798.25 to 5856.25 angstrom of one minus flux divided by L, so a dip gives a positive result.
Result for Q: -3.0 angstrom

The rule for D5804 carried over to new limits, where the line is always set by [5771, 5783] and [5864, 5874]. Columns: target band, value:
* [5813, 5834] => -0.4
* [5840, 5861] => -0.1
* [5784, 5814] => 0.6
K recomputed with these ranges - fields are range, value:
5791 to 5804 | 2.48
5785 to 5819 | 2.47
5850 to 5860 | 2.36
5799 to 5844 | 2.51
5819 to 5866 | 2.48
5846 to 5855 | 2.5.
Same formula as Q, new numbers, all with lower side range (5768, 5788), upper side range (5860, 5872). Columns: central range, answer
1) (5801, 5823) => -0.5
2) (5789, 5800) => 0.2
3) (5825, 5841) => -0.3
